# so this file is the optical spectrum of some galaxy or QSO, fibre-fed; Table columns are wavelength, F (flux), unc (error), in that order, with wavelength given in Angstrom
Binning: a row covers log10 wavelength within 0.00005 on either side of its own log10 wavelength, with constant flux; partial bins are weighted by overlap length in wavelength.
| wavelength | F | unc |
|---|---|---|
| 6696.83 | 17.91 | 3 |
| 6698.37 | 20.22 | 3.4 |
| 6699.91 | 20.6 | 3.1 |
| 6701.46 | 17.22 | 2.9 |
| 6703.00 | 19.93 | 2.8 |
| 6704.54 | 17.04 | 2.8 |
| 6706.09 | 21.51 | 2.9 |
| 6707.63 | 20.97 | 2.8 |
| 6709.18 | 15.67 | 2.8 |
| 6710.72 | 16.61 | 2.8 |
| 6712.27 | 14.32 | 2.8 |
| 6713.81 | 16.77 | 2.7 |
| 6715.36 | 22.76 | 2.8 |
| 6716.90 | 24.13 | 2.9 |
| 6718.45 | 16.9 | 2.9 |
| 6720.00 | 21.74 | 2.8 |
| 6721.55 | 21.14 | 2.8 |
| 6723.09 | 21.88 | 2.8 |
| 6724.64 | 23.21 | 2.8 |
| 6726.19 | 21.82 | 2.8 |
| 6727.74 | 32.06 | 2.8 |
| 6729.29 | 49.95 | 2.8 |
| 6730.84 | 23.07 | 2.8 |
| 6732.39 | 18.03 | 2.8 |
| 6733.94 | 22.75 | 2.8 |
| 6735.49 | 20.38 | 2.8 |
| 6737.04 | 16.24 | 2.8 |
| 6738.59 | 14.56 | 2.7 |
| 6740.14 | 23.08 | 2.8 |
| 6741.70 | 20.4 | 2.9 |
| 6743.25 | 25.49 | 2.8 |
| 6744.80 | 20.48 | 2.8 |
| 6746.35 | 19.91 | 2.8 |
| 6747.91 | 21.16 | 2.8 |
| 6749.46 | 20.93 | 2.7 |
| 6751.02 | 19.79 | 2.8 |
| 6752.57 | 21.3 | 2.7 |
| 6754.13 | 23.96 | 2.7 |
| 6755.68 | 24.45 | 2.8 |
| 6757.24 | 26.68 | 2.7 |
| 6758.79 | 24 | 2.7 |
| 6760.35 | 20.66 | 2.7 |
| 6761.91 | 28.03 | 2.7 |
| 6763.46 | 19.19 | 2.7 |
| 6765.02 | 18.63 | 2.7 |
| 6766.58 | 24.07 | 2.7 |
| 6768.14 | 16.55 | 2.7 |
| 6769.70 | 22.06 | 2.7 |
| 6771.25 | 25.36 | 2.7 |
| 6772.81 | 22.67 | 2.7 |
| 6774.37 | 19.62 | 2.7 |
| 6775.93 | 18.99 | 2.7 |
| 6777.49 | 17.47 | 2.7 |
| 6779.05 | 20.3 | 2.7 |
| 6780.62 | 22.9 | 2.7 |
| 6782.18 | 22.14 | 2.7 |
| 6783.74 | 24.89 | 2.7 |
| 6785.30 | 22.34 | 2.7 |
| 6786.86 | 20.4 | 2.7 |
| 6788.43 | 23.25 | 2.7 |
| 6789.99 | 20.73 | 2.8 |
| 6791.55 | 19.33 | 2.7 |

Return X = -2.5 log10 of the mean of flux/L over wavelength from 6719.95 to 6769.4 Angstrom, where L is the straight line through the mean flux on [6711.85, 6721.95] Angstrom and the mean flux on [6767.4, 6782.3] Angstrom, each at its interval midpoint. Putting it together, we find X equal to -0.123 mag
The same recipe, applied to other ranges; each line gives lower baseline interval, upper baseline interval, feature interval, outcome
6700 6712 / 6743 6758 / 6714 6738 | -0.17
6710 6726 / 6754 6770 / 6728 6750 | -0.08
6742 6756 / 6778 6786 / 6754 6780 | 0.01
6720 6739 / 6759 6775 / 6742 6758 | 0.02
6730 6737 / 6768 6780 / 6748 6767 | -0.09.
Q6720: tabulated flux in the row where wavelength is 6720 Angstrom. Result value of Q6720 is 21.74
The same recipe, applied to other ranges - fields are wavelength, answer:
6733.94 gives 22.75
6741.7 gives 20.4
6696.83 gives 17.91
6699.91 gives 20.6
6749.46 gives 20.93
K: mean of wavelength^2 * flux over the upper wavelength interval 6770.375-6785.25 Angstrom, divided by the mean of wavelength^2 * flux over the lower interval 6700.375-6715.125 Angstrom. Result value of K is 1.23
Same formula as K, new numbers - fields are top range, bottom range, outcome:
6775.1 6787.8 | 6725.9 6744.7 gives 0.90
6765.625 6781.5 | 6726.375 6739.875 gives 0.87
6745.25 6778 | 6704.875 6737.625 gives 1.00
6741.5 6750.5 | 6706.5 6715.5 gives 1.23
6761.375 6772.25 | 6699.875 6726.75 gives 1.13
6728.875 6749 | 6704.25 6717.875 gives 1.19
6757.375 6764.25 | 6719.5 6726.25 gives 1.07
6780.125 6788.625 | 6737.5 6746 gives 1.11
